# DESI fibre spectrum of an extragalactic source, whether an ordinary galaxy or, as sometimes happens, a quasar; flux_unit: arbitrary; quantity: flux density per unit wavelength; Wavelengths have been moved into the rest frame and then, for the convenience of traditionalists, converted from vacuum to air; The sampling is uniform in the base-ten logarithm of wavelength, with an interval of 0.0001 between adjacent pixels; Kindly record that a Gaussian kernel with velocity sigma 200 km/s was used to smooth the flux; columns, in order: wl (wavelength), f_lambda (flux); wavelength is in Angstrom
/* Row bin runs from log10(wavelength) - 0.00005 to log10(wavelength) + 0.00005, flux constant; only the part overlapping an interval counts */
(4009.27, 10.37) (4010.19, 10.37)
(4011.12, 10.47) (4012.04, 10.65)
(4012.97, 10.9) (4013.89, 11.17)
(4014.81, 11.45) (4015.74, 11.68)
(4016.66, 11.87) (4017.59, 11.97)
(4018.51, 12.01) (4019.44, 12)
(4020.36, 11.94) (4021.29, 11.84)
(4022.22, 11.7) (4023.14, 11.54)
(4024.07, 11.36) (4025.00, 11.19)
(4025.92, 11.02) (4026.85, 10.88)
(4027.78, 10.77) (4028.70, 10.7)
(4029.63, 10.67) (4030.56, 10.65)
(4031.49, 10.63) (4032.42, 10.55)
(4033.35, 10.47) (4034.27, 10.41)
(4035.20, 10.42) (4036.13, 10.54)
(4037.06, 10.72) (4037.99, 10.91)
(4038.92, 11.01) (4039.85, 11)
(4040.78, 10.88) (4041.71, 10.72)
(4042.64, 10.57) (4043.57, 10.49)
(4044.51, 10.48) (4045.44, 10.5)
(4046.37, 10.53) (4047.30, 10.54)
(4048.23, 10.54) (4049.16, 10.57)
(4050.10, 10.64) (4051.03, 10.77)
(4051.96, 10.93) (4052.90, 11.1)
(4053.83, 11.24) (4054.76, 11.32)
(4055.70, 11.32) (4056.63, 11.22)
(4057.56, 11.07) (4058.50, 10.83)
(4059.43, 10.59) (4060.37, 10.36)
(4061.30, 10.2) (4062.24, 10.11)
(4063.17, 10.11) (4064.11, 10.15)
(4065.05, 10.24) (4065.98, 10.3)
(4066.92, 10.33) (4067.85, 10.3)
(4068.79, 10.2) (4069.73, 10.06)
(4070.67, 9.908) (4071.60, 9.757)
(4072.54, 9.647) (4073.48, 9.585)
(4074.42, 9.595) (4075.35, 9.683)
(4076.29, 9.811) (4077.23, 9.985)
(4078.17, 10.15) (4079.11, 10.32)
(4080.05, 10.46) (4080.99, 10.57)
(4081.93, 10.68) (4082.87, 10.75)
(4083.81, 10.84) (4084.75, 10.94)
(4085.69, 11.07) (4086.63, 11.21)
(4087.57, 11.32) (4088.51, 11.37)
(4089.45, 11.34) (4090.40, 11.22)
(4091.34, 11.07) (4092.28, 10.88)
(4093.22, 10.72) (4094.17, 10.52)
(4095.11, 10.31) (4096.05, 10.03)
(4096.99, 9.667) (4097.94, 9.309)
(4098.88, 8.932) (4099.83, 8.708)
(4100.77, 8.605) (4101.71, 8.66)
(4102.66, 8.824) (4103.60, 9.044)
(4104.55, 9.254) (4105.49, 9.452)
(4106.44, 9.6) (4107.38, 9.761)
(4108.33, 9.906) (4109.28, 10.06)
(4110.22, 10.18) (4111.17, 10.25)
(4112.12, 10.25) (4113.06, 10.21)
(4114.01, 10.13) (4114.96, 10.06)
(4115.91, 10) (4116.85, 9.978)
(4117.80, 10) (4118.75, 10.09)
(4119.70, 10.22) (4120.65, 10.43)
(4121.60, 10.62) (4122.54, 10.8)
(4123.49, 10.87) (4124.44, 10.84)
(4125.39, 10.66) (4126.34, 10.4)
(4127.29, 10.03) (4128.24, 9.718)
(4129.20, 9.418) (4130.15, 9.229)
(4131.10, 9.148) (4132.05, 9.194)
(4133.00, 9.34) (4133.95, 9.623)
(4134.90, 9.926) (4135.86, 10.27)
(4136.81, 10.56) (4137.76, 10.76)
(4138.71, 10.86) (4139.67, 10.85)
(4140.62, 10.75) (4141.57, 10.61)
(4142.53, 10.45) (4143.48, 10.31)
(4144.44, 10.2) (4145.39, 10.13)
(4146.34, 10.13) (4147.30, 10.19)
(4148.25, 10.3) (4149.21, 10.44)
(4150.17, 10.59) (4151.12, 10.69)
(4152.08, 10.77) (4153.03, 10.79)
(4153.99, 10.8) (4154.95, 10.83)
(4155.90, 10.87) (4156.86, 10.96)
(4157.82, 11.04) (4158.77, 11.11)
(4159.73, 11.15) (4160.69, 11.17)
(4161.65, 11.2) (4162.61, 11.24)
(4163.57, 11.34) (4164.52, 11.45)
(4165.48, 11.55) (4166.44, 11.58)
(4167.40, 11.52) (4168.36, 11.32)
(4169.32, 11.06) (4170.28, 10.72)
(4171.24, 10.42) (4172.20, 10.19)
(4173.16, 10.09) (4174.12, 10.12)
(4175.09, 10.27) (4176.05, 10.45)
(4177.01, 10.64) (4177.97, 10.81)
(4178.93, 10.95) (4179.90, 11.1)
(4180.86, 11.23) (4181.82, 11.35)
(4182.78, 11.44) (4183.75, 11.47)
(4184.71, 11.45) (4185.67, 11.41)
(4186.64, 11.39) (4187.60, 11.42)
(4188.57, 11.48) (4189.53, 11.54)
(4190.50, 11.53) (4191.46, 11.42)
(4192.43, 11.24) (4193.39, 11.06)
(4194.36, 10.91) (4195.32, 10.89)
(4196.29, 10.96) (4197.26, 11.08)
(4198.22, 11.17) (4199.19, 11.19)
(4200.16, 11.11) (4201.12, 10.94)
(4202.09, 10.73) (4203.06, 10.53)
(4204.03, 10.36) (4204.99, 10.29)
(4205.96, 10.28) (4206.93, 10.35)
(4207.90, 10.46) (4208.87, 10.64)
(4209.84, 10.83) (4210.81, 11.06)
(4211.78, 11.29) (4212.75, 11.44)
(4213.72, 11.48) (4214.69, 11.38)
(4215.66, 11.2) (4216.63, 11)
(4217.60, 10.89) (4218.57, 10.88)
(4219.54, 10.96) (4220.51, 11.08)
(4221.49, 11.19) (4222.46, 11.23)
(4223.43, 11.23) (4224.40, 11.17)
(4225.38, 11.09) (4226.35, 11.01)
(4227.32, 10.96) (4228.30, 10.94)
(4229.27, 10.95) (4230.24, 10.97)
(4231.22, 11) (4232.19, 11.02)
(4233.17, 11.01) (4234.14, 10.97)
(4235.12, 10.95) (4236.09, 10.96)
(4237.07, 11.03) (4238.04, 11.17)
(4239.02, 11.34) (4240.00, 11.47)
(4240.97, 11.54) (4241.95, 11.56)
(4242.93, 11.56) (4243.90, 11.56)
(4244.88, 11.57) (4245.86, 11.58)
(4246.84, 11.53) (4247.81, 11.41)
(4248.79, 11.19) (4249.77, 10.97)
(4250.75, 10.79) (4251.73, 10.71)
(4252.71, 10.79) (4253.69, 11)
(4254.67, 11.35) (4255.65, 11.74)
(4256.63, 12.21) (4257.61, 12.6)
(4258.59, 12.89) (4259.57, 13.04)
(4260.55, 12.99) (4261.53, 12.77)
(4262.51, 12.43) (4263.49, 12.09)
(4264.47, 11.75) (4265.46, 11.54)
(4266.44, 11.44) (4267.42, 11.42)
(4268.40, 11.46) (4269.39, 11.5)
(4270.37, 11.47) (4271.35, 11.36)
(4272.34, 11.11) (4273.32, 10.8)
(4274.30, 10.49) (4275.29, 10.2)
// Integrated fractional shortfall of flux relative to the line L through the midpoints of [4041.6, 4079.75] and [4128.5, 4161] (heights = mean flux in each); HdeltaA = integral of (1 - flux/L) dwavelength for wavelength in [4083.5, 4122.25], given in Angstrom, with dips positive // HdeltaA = 1.0 Angstrom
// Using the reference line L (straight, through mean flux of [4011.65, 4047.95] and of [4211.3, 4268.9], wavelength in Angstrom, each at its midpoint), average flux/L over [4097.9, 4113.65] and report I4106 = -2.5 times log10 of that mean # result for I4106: 0.18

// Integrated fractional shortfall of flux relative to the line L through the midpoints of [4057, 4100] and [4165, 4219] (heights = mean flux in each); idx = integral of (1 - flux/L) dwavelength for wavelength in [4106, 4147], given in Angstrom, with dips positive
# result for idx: 1.77 Angstrom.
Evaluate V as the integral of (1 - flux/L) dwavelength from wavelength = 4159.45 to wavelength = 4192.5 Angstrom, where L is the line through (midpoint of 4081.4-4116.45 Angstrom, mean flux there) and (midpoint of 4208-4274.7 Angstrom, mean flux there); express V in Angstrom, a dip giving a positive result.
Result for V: -0.9 Angstrom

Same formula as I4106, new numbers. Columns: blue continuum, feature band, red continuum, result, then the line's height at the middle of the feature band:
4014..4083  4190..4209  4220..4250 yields 0.02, 11.1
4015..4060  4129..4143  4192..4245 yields 0.10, 11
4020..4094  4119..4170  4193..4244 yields 0.03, 10.9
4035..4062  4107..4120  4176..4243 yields 0.08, 10.9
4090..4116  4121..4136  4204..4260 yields 0.01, 10.1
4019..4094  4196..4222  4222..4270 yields 0.04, 11.3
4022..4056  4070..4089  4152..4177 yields 0.05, 10.8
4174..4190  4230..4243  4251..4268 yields 0.05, 11.7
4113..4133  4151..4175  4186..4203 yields -0.03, 10.7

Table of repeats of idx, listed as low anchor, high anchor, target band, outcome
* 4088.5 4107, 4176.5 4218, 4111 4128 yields -0.4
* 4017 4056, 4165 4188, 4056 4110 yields 3.9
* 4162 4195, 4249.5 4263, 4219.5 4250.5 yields 1.3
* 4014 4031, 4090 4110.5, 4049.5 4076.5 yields 0.4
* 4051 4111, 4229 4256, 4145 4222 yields -0.7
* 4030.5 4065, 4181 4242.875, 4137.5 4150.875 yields 0.5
